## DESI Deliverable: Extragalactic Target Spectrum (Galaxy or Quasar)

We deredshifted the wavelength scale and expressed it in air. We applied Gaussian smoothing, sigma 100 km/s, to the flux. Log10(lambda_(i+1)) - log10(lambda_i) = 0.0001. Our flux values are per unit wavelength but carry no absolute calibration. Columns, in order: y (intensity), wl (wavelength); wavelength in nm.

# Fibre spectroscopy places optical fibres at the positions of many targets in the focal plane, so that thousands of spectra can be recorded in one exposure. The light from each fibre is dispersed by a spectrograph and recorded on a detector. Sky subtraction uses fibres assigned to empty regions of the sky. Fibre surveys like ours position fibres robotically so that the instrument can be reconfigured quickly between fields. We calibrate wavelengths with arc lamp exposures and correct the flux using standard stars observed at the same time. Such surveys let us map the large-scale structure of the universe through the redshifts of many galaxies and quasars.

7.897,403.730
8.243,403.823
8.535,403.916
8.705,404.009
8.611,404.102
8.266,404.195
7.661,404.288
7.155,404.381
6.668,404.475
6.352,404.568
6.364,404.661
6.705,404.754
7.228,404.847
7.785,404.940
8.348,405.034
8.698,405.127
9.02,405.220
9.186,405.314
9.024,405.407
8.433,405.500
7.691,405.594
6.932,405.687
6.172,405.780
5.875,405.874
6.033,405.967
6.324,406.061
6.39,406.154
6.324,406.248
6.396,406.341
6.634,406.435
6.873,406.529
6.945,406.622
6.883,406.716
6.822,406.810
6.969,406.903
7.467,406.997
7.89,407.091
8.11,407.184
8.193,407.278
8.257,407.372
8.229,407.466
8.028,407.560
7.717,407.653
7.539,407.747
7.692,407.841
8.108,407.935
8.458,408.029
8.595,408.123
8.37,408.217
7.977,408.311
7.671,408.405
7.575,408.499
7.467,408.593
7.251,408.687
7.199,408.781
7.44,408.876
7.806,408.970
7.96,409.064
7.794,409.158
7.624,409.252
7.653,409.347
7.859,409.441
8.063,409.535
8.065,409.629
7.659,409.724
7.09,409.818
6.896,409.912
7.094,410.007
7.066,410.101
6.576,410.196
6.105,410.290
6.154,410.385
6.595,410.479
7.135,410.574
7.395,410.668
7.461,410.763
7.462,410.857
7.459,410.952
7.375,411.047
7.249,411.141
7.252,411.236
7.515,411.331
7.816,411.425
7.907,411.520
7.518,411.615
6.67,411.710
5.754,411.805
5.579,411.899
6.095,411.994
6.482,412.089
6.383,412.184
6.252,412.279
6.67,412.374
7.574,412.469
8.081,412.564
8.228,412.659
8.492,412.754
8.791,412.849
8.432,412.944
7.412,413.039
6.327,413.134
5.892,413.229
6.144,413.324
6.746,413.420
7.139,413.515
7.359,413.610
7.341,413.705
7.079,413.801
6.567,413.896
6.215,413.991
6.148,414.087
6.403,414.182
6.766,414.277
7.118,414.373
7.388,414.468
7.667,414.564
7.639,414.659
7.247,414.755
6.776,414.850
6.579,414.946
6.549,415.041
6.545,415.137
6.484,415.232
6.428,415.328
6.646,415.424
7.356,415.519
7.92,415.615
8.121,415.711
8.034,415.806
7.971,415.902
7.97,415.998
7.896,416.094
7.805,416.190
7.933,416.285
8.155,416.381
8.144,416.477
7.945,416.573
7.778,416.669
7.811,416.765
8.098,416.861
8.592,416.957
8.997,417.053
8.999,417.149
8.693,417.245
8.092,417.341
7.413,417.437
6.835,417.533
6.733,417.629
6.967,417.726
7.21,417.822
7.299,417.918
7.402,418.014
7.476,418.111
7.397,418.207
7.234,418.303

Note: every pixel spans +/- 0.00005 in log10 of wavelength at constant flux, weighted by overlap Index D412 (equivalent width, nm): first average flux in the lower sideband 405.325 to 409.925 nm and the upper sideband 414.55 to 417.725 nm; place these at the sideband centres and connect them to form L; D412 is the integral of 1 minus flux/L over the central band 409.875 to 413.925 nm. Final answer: 0.27 nm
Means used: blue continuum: 7.5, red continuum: 7.62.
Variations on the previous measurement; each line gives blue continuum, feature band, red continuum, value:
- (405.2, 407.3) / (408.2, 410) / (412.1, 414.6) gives -0.12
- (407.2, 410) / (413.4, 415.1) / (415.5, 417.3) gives 0.23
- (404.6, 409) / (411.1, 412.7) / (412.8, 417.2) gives 0.09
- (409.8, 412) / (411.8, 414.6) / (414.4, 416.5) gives 0.09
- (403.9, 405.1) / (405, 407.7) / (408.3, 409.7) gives 0.06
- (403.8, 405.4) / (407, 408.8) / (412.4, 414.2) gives -0.07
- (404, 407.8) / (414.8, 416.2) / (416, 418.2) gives 0.09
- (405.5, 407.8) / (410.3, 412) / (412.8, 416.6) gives 0.04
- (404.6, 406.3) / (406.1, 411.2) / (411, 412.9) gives -0.11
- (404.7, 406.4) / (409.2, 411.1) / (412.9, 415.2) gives -0.04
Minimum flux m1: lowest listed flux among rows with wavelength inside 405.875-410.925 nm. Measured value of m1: 6.033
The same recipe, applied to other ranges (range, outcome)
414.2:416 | 6.428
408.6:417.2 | 5.579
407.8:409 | 7.199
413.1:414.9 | 5.892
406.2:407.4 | 6.324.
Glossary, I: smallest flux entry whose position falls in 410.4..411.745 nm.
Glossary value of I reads 6.595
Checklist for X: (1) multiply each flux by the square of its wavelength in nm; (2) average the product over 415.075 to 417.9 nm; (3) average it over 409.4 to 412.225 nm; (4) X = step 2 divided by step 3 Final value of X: 1.1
